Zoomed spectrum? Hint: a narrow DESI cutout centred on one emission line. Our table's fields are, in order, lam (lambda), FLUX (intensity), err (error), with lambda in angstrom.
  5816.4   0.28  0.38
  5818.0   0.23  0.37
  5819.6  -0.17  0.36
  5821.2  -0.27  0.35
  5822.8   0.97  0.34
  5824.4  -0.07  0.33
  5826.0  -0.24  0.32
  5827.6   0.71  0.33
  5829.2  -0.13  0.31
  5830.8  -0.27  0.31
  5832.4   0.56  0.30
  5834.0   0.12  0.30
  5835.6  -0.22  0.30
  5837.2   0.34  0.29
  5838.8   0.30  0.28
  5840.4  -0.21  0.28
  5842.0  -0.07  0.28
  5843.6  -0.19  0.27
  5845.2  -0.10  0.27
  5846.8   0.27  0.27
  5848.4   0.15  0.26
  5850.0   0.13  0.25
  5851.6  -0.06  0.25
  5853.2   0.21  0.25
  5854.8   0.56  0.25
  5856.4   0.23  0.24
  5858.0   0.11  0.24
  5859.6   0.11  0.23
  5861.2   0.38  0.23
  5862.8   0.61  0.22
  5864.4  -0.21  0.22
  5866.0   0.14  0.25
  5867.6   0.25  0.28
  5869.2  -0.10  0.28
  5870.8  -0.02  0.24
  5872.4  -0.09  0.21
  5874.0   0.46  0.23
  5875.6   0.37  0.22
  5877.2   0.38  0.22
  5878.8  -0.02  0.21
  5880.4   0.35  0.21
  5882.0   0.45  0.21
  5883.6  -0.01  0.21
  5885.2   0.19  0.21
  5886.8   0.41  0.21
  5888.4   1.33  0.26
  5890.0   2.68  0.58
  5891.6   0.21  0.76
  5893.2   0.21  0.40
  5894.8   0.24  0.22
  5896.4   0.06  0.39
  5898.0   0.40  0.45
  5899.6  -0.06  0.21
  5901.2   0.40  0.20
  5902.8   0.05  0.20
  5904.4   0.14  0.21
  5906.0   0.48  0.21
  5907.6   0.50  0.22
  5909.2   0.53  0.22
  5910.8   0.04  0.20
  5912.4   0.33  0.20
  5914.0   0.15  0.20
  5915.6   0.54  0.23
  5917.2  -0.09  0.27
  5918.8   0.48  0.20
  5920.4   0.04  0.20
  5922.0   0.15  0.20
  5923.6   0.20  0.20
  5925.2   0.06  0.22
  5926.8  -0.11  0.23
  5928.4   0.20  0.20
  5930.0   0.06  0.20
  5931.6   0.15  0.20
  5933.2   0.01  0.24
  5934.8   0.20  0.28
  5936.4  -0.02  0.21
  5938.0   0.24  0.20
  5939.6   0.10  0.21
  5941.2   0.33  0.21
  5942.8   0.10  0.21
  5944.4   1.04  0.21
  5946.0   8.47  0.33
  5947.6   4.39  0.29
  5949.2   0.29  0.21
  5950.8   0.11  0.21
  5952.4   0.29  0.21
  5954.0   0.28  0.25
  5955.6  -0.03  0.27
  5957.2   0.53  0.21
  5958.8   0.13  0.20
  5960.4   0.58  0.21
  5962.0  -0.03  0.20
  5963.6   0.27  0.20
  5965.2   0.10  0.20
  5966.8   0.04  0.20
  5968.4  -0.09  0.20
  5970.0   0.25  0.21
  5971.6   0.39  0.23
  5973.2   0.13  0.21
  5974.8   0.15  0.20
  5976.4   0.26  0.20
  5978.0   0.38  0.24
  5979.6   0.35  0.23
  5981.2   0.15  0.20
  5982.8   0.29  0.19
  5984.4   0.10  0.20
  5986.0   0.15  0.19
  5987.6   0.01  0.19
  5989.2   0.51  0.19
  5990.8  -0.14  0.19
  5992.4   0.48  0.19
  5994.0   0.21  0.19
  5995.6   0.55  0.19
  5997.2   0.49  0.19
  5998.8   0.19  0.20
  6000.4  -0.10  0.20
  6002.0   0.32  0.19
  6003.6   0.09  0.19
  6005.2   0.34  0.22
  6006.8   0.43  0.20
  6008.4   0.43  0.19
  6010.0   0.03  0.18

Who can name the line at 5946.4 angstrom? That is [O III]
